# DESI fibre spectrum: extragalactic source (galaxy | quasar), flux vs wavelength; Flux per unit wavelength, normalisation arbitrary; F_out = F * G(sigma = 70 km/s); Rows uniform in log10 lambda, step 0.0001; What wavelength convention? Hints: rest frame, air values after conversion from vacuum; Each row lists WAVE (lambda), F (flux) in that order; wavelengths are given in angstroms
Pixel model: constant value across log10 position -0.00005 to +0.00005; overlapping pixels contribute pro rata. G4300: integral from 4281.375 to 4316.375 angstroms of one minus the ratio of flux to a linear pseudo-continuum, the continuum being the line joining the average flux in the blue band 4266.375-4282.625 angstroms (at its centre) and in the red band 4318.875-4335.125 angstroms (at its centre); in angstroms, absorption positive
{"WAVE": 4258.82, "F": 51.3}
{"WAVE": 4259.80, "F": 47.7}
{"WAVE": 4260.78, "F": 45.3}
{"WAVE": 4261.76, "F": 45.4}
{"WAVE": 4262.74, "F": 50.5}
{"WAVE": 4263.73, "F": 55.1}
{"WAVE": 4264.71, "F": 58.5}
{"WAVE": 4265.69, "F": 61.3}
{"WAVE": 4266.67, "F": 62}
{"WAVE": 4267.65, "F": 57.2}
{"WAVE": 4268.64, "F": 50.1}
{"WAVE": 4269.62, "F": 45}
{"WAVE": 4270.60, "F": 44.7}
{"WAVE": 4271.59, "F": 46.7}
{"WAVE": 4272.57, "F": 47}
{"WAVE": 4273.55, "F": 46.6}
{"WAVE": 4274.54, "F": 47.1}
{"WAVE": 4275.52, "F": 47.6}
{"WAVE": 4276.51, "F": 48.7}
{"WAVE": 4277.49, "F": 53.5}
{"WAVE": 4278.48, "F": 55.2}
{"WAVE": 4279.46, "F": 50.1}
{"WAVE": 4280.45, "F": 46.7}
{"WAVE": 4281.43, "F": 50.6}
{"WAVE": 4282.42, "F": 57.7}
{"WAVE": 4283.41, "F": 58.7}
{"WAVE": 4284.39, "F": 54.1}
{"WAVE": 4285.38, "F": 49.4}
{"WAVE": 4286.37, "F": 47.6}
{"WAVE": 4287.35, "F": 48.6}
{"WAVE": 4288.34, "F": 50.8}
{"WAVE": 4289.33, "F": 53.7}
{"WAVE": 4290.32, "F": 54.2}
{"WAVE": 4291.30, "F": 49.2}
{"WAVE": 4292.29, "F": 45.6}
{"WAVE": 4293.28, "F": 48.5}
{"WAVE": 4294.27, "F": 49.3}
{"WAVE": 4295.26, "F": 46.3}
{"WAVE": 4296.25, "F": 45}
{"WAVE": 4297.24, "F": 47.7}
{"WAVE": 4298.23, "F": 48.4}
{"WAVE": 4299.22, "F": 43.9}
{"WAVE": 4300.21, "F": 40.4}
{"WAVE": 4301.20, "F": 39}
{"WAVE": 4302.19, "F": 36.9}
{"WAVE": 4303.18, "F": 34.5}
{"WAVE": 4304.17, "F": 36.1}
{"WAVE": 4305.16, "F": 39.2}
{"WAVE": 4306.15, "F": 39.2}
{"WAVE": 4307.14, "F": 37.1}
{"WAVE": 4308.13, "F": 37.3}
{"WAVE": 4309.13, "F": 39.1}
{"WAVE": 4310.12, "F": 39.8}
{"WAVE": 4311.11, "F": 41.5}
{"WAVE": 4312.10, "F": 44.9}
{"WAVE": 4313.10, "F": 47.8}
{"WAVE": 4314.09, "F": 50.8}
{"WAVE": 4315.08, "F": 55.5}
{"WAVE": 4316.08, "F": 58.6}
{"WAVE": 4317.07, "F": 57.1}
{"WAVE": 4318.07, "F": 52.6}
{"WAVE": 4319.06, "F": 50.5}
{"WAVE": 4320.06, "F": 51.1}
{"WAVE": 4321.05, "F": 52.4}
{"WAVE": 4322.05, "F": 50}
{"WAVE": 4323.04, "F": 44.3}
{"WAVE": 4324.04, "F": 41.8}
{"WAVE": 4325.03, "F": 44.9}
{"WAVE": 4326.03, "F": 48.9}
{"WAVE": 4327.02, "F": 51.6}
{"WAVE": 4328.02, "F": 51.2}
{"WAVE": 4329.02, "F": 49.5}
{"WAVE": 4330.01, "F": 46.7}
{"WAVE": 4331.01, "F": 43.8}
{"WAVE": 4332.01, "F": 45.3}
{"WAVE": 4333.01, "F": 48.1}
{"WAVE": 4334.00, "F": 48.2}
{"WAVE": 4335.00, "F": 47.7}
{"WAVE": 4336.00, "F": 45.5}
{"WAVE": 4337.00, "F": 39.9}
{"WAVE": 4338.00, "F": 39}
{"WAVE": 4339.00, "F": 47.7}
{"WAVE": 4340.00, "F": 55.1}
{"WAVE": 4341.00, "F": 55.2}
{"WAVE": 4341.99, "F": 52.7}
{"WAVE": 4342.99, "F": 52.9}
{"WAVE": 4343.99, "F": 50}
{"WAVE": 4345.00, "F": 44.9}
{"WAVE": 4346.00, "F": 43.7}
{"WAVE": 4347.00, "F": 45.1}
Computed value 2.11 angstroms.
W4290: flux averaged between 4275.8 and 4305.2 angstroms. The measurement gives 47.8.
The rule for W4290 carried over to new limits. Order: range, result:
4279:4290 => 51.6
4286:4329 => 46.4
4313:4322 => 53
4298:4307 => 39.4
